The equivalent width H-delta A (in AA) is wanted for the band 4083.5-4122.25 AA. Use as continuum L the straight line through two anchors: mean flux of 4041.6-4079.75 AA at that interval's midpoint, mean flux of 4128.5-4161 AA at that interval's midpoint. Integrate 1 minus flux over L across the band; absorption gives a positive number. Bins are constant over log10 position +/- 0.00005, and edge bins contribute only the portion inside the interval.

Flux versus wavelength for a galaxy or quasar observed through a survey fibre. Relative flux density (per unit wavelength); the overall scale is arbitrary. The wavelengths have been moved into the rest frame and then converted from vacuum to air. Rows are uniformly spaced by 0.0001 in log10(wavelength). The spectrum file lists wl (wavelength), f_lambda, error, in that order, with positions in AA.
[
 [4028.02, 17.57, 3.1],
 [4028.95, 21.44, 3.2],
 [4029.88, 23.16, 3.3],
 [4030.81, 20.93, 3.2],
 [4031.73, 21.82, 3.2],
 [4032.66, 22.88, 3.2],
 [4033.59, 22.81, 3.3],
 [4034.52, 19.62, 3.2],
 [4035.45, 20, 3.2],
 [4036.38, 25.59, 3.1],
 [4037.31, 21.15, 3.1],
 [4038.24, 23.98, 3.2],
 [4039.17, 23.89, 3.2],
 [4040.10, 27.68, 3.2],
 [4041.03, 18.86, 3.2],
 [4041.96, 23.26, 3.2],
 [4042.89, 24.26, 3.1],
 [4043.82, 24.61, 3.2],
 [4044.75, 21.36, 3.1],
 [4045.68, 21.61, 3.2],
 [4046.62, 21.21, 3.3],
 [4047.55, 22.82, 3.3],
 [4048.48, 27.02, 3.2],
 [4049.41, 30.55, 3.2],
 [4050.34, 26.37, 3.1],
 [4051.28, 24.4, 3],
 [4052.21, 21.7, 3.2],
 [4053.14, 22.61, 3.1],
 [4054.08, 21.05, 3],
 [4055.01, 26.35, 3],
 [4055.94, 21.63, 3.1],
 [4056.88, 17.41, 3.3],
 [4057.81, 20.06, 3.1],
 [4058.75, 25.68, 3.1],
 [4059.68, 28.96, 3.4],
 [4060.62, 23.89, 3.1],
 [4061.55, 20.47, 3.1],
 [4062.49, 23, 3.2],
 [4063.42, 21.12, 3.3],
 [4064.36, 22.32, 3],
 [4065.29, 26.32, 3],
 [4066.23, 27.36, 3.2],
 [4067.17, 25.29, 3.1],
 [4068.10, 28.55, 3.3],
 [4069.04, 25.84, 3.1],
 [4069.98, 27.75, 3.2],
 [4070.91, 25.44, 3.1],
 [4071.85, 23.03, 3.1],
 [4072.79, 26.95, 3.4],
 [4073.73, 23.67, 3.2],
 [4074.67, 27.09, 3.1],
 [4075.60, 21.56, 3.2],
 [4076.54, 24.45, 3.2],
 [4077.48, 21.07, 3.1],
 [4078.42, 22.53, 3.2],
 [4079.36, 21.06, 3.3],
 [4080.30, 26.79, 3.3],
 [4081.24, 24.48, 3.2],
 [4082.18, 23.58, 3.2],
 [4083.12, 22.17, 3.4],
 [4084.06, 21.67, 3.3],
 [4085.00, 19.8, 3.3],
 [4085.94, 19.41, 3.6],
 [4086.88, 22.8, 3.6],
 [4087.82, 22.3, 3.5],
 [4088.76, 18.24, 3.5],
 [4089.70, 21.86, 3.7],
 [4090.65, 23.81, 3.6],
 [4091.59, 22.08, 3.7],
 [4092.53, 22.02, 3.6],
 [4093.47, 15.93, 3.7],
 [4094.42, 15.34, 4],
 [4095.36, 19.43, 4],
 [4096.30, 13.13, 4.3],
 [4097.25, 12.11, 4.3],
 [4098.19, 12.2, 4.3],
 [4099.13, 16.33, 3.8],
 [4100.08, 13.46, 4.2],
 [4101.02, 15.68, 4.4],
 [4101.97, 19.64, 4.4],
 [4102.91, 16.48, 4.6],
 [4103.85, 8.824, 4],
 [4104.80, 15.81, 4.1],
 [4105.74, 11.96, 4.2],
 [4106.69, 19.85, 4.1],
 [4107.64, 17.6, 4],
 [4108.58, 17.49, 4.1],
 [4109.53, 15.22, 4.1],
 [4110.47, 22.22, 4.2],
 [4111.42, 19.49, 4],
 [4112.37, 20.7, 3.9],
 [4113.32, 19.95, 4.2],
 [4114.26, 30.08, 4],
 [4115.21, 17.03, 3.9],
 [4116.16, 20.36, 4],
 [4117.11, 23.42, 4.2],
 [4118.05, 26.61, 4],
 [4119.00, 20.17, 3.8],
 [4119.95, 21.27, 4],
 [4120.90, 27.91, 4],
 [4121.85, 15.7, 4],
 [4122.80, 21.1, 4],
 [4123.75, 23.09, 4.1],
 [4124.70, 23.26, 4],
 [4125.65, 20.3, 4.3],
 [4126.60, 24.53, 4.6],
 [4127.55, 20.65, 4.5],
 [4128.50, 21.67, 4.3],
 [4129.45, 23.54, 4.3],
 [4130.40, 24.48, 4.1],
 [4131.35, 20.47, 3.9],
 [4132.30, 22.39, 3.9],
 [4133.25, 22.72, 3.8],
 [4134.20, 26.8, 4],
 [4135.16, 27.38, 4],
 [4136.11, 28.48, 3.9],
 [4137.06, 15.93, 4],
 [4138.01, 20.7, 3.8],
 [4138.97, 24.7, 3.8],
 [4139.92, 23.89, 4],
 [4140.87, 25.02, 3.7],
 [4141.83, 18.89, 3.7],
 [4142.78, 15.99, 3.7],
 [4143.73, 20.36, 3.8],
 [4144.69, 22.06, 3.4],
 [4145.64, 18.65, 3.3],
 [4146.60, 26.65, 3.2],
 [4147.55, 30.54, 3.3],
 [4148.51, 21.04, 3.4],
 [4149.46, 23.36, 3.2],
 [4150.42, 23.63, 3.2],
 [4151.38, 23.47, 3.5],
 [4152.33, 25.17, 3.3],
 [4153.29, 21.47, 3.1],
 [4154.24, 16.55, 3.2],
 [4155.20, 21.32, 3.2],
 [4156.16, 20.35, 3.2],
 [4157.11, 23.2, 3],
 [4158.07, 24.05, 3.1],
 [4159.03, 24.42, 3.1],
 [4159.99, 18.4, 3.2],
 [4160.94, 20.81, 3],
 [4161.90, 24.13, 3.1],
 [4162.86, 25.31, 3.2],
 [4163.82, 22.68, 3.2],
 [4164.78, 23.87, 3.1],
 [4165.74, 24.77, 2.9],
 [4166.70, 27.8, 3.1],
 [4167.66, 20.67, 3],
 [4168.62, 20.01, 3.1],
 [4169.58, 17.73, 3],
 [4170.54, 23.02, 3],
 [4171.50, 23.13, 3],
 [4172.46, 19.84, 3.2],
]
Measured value 7.2 AA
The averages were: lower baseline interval 24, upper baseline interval 22.6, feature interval 18.9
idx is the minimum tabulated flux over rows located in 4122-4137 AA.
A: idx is 20.3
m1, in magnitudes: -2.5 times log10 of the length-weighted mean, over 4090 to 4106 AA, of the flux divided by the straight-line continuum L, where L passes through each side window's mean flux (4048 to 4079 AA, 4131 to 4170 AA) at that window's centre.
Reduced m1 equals 0.41 mag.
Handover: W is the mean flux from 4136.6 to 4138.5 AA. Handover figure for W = 18.3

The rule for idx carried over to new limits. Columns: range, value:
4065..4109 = 8.824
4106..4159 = 15.22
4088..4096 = 15.34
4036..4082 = 17.41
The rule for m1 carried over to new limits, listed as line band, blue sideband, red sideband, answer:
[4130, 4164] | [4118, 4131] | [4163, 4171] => -0.01 mag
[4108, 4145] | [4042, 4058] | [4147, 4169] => 0.05 mag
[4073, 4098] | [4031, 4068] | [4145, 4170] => 0.10 mag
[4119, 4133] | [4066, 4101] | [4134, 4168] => 0.01 mag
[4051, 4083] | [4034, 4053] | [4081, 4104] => -0.14 mag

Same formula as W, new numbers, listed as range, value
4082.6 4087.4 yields 21.2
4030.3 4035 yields 21.6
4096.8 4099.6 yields 13.6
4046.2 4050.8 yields 25.7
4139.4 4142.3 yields 22.6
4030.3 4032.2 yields 21.5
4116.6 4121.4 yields 23.8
